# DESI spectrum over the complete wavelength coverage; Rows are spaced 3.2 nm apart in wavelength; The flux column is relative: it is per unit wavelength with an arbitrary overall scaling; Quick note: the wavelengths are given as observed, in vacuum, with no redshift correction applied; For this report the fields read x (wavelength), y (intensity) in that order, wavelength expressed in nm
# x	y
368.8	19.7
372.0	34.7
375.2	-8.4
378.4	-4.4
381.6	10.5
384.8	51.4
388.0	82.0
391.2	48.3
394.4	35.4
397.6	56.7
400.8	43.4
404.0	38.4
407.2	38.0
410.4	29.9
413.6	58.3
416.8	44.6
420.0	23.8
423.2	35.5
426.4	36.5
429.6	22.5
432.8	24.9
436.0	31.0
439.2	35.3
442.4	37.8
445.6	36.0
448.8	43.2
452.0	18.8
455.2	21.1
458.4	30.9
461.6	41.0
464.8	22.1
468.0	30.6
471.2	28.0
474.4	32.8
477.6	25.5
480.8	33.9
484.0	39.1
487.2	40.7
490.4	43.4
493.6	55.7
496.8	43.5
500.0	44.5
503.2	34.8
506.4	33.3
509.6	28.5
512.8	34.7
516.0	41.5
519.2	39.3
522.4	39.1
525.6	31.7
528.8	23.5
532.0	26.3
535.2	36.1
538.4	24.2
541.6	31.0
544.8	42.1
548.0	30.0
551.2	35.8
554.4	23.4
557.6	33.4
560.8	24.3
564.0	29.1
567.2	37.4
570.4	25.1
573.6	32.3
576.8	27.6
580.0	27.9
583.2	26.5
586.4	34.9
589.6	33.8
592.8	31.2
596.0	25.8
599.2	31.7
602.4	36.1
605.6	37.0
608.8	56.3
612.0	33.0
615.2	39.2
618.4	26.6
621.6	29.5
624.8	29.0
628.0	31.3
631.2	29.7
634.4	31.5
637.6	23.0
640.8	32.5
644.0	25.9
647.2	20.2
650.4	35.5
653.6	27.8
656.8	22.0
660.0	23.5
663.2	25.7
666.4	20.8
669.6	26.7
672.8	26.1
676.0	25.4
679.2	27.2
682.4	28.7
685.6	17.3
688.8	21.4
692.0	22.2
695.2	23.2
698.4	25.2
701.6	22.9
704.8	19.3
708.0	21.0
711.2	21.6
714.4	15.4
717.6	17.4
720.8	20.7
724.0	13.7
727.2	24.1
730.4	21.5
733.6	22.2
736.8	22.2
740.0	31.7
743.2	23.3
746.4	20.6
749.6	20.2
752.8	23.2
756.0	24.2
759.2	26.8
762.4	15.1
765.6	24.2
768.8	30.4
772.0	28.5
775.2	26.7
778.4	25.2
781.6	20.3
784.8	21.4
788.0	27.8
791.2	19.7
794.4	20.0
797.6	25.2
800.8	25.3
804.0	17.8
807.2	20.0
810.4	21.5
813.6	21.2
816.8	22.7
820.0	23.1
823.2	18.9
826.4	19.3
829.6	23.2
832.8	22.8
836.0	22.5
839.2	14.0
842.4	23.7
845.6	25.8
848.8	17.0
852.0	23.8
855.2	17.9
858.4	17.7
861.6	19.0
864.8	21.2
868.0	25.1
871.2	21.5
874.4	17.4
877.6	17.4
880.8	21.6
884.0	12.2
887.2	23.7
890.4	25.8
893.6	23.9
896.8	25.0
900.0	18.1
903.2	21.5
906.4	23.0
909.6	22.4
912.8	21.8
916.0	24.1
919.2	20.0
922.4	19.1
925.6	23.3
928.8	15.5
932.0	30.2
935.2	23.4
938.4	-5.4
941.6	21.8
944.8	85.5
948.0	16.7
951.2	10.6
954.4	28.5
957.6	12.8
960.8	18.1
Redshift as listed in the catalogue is 2.19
